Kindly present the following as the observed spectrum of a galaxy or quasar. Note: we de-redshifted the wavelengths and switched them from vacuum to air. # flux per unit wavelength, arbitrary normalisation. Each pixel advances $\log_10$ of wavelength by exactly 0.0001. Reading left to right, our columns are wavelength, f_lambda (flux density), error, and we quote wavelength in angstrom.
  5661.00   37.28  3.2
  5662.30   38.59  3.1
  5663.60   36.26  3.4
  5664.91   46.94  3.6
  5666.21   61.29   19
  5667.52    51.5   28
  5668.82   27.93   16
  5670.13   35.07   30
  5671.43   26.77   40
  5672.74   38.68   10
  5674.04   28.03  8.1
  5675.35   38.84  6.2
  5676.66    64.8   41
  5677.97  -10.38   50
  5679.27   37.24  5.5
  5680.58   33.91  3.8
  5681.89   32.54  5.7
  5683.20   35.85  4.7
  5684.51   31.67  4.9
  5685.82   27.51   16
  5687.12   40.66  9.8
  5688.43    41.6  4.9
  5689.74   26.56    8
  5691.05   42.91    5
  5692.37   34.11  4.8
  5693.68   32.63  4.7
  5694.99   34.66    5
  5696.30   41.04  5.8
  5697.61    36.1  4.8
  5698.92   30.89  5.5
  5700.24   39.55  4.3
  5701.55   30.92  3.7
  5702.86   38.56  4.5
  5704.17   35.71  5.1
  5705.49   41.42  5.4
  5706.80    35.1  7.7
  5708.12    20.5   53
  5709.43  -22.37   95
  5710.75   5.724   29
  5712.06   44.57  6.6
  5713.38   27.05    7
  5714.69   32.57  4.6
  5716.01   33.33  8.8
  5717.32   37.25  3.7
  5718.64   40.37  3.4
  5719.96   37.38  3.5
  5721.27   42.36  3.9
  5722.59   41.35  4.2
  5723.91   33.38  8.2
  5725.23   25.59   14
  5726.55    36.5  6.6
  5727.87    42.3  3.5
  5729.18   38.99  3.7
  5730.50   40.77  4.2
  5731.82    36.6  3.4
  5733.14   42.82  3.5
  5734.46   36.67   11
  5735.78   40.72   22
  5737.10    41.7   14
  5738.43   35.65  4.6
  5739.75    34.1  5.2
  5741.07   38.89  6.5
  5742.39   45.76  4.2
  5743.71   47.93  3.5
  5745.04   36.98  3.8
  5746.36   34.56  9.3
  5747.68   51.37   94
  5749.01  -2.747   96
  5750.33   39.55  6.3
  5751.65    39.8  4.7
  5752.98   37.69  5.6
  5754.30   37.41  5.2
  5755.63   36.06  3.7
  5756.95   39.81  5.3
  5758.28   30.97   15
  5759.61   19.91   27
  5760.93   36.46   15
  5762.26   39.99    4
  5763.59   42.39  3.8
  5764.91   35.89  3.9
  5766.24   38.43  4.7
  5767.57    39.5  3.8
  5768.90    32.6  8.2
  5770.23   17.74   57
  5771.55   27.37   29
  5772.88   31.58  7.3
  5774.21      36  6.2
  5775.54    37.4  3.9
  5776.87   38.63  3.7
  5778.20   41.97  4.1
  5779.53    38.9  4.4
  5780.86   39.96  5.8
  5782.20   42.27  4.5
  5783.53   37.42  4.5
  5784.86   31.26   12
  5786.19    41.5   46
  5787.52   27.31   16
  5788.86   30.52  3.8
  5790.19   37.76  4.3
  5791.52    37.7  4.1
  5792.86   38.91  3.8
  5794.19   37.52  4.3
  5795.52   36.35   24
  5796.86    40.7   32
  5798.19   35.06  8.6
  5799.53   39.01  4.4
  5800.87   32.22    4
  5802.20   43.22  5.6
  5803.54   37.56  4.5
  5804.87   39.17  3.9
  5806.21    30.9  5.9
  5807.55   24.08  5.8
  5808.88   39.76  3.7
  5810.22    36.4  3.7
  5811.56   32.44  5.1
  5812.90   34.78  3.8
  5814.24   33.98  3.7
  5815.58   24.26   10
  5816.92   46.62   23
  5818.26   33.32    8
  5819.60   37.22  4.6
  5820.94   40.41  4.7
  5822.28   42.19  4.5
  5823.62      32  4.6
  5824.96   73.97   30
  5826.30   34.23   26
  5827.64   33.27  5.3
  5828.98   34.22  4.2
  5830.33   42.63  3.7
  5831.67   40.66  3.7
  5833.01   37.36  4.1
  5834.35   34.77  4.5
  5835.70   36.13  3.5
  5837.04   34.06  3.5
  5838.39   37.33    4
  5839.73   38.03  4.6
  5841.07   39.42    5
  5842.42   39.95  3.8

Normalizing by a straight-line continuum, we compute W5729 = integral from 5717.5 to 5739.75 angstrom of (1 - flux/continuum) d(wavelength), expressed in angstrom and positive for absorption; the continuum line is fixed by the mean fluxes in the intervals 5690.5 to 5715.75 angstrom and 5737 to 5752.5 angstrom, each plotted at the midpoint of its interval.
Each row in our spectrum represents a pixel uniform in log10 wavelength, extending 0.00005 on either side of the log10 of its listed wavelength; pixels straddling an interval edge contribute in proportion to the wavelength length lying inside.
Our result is -2.5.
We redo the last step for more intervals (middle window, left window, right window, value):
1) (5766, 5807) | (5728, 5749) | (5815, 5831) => 3.5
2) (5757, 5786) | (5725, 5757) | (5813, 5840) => 1.9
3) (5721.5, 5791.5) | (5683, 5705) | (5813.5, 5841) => 0.9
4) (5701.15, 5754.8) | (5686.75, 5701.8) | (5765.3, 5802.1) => 2.1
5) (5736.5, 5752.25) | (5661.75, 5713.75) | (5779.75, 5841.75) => -0.8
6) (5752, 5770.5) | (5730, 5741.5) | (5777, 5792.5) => 1.3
